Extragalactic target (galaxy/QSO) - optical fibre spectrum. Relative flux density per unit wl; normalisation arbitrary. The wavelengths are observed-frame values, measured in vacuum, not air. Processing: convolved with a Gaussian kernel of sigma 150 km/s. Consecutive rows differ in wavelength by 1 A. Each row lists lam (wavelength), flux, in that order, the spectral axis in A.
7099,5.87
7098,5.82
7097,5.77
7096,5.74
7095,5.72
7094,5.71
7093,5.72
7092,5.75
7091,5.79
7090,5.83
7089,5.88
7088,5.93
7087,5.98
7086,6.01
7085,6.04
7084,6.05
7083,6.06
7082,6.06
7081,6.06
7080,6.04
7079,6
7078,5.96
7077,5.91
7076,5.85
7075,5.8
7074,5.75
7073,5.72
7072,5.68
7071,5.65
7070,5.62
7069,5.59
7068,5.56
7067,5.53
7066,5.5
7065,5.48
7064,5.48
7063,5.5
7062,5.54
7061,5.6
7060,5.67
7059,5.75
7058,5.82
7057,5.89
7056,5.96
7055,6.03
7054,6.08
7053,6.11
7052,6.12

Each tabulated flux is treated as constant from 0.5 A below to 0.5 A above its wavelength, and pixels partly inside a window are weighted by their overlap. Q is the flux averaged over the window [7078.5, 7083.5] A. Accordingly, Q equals 6.04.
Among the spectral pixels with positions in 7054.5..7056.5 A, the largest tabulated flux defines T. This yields 6.03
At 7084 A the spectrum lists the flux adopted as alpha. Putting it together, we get 6.05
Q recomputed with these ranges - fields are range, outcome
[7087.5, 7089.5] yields 5.9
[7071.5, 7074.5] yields 5.72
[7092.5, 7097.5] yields 5.73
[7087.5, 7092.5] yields 5.84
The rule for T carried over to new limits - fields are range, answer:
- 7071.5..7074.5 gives 5.75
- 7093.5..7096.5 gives 5.74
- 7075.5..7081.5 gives 6.06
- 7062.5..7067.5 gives 5.53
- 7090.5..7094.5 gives 5.79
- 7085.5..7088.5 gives 6.01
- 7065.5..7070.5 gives 5.62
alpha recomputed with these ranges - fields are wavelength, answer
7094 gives 5.71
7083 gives 6.06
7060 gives 5.67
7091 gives 5.79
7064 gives 5.48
